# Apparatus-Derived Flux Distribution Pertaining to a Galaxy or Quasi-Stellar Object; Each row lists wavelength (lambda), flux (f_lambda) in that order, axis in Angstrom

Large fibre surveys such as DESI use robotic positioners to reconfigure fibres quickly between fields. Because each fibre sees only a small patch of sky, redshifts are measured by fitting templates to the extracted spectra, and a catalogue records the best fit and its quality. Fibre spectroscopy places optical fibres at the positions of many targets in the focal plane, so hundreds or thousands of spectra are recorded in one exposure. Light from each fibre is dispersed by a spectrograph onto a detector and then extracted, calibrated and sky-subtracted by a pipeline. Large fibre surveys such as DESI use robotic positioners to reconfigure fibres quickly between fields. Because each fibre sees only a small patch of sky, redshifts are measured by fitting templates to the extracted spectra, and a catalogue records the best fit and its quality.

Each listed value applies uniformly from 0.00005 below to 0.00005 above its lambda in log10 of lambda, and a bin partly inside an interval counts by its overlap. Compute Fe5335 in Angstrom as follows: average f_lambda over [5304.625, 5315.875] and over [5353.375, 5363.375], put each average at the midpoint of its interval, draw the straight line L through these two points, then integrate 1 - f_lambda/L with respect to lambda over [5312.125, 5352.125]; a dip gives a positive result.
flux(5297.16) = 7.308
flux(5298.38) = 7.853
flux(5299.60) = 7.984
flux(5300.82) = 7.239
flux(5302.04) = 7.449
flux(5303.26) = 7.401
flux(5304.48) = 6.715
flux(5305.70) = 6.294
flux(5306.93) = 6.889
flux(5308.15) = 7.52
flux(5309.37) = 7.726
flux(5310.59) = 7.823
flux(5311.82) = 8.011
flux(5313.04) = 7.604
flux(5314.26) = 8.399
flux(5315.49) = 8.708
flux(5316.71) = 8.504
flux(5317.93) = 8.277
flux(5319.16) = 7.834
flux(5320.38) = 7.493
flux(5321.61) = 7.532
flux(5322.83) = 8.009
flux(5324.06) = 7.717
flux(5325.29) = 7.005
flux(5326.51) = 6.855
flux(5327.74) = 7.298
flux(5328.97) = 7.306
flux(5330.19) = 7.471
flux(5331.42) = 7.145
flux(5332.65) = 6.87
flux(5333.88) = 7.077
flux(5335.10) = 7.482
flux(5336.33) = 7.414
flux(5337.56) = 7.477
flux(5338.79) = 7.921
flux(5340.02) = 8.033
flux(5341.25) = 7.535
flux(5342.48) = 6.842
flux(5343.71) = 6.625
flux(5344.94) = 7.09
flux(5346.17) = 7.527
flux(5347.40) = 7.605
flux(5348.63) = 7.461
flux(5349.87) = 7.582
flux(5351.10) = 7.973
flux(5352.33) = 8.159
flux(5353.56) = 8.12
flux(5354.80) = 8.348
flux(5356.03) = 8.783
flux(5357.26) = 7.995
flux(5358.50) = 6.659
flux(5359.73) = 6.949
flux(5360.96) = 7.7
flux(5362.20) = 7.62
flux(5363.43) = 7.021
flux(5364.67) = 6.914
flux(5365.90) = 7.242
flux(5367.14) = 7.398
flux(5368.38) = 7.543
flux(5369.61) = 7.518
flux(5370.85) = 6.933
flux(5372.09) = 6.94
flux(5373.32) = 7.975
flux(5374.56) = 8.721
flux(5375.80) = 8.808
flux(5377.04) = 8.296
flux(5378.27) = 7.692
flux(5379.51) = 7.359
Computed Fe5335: 0.5 Angstrom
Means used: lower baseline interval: 7.6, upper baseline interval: 7.71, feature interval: 7.56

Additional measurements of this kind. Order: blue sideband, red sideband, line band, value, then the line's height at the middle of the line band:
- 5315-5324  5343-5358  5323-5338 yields 1.23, 7.93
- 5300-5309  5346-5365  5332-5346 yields 0.32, 7.49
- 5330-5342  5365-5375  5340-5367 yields -0.21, 7.47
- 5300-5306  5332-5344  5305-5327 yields -1.50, 7.19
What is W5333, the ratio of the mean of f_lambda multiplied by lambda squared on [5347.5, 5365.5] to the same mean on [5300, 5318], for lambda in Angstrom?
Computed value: 1.02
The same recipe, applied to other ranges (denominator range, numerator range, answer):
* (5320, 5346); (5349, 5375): 1.05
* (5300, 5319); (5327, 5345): 0.97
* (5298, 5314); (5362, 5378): 1.05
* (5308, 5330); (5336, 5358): 1.00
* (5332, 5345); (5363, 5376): 1.04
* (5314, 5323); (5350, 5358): 1.02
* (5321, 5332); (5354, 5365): 1.04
